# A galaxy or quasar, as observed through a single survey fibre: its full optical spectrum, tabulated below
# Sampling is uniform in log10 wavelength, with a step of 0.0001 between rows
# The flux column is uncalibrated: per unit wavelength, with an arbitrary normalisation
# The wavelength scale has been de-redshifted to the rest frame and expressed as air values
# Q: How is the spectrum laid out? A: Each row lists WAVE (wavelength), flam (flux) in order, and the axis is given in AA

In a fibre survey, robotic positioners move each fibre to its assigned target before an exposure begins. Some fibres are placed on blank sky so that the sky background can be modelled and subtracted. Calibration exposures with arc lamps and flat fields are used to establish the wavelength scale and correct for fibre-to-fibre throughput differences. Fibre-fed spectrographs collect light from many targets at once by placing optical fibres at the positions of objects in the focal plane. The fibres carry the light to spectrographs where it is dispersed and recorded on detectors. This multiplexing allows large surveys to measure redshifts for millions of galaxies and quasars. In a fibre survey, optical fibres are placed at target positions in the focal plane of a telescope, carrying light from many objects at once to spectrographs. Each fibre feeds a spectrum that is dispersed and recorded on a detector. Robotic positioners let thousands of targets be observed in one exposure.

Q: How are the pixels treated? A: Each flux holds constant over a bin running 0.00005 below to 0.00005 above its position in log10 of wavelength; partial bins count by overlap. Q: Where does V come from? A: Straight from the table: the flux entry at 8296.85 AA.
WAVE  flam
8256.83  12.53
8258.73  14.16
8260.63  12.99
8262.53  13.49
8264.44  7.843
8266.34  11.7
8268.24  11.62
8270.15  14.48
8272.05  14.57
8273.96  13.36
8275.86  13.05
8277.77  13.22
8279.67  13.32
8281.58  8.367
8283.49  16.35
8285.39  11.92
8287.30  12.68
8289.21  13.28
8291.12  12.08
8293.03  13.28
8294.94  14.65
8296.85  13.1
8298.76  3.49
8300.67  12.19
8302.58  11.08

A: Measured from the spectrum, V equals 13.1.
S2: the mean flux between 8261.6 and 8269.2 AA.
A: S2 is 11.1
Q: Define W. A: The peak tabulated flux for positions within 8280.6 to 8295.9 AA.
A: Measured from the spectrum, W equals 16.35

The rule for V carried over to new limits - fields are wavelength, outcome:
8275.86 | 13.05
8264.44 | 7.843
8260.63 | 12.99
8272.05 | 14.57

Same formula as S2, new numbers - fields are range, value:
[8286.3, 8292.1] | 12.7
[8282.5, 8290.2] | 13.5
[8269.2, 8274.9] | 14.1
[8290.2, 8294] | 12.7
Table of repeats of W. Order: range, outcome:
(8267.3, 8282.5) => 14.57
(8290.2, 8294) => 13.28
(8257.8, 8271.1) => 14.48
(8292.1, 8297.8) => 14.65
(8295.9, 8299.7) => 13.1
